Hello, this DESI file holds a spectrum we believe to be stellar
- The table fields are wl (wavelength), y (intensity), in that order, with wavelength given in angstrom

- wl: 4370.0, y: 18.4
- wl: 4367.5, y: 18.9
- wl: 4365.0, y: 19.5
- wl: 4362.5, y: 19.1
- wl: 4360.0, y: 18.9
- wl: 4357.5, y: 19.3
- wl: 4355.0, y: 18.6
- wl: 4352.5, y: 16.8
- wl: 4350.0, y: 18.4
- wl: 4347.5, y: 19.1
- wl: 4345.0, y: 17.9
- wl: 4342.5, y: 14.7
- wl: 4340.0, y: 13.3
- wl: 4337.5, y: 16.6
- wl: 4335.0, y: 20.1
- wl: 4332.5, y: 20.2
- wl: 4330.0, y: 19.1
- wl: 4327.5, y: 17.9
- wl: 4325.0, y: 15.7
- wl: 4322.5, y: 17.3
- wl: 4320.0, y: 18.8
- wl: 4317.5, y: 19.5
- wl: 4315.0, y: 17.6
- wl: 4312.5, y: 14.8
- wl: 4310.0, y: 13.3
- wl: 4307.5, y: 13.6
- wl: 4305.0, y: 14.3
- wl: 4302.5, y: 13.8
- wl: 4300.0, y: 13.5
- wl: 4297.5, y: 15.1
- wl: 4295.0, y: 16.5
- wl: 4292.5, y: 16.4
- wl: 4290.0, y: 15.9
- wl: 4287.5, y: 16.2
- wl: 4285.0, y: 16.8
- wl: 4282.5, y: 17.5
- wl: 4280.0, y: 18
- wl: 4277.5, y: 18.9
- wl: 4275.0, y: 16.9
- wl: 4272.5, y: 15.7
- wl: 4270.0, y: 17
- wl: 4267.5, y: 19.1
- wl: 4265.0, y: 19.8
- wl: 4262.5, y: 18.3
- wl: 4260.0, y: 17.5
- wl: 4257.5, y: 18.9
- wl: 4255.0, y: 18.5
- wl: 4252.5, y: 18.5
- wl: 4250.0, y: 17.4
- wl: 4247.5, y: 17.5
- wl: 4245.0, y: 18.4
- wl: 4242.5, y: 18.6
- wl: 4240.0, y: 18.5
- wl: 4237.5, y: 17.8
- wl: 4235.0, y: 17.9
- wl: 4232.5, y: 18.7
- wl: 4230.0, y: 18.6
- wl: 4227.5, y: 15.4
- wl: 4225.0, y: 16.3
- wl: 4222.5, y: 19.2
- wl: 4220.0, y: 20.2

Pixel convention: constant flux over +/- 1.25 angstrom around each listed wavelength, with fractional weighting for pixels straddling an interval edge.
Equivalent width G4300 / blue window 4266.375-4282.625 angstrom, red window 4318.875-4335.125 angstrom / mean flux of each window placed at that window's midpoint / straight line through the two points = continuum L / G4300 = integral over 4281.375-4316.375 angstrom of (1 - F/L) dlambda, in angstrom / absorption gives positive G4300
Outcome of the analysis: 4.9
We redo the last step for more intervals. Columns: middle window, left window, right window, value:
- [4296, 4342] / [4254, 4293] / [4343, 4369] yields 4.5 angstrom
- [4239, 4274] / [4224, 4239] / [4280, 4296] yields -2.0 angstrom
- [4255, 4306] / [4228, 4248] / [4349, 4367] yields 4.1 angstrom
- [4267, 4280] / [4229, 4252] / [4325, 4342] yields 0.3 angstrom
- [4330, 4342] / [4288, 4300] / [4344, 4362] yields 0.1 angstrom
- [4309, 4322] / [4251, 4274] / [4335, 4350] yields 0.3 angstrom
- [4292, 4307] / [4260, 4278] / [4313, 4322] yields 2.7 angstrom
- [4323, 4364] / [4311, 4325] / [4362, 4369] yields 1.0 angstrom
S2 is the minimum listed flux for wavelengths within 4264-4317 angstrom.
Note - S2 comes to 13.3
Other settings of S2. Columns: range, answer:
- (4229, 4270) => 17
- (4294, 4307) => 13.5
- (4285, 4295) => 15.9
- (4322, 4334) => 15.7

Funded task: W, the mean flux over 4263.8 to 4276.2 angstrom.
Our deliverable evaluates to 17.7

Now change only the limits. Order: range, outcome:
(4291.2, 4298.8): 16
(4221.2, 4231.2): 17.4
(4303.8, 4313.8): 14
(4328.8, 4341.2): 17.9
